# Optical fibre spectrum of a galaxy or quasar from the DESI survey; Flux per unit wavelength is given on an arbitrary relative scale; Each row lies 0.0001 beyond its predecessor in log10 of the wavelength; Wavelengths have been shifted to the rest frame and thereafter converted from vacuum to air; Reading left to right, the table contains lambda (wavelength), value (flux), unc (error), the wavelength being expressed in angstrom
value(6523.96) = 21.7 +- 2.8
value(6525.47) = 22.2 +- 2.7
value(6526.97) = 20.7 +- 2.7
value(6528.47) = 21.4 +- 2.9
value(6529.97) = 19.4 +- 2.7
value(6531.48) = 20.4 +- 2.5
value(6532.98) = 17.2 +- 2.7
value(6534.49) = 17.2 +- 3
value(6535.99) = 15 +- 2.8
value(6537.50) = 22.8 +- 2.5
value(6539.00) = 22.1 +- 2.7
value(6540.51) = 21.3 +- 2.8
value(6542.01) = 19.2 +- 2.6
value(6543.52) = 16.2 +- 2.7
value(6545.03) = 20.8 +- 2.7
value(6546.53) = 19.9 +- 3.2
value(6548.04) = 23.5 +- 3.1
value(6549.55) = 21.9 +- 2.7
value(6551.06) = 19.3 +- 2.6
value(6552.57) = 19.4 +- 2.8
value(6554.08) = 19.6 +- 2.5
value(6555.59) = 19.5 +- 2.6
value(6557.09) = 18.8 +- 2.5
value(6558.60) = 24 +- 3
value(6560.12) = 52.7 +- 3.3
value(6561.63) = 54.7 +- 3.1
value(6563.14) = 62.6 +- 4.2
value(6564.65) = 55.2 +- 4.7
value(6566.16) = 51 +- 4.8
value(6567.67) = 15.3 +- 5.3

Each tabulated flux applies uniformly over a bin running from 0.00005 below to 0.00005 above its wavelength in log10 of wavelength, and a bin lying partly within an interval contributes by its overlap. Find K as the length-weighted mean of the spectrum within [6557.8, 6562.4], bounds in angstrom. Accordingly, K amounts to 43.5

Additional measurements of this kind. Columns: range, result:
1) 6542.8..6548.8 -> 20.1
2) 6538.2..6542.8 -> 20.9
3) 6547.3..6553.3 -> 21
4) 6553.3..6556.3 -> 19.5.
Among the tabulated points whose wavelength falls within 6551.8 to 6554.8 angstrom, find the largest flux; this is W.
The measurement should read 19.6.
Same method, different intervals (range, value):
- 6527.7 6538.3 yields 22.8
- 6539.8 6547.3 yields 21.3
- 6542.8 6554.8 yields 23.5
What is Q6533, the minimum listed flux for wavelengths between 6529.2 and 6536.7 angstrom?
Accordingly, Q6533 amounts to 15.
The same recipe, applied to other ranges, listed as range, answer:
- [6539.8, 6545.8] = 16.2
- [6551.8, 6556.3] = 19.4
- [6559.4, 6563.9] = 52.7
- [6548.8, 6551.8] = 19.3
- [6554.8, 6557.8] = 18.8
